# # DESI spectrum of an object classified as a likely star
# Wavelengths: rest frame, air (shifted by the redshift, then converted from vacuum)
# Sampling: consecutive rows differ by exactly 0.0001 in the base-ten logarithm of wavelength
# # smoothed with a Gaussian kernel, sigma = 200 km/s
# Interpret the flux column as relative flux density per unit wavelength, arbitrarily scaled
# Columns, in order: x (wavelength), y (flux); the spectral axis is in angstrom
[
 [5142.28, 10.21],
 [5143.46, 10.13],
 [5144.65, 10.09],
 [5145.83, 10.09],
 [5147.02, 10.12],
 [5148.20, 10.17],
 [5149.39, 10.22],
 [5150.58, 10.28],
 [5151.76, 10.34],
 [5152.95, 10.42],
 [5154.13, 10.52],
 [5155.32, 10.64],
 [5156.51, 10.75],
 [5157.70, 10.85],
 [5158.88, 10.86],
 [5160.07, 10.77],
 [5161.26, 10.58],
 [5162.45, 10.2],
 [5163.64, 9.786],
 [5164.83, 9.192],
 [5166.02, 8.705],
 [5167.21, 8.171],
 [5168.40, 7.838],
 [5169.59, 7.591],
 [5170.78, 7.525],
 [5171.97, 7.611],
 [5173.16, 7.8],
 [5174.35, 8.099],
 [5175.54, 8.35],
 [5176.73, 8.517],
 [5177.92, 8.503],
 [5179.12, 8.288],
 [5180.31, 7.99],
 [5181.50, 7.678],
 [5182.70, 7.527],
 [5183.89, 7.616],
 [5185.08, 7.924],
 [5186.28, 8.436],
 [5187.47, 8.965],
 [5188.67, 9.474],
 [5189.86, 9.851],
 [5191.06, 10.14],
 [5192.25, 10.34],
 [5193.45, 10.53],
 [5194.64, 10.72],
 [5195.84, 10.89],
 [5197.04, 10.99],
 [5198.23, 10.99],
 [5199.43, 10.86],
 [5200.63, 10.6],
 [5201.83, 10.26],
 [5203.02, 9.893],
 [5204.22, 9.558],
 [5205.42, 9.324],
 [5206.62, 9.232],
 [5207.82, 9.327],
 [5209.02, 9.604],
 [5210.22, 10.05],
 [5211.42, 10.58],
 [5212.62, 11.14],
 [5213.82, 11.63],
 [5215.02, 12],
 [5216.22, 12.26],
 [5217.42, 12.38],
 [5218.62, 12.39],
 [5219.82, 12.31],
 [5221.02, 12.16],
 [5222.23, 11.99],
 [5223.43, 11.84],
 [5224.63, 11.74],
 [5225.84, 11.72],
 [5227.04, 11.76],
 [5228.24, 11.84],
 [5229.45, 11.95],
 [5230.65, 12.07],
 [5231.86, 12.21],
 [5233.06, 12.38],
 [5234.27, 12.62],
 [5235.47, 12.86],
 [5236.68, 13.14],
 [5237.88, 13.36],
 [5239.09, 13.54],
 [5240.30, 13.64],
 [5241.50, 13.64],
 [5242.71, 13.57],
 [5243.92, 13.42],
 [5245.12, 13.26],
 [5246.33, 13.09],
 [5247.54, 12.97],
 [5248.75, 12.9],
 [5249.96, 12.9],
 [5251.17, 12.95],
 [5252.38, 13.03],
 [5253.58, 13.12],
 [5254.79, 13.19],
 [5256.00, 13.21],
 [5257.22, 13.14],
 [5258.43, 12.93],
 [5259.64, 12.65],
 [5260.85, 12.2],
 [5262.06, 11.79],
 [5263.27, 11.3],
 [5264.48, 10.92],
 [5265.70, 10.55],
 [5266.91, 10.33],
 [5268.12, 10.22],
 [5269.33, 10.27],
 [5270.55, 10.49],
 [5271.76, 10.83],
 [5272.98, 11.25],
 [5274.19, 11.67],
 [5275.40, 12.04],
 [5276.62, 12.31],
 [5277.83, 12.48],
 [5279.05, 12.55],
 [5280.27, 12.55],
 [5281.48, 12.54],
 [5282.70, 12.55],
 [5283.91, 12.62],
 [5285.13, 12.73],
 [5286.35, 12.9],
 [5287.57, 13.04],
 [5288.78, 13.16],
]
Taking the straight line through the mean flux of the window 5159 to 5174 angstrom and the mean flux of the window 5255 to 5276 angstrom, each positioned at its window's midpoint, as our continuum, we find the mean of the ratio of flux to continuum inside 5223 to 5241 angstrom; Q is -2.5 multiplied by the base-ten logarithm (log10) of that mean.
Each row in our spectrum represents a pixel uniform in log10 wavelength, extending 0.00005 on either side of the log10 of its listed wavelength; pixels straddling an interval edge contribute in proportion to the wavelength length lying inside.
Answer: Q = -0.17 mag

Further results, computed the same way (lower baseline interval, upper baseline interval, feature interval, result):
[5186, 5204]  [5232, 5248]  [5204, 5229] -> 0.04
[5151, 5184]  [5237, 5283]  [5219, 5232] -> -0.08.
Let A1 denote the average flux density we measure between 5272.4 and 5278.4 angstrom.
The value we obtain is 12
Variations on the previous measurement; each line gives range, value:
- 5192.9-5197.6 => 10.8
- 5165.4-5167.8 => 8.44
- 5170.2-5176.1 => 7.88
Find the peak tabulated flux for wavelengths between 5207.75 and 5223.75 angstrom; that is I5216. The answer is 12.39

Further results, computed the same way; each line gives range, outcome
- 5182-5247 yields 13.64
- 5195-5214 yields 11.63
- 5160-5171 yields 10.77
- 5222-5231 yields 12.07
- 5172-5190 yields 9.851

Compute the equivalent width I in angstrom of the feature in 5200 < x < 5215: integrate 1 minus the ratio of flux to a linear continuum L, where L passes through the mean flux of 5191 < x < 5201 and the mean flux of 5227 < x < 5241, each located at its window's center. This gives 1.5 angstrom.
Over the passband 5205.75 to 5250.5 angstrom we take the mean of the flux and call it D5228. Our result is 12.1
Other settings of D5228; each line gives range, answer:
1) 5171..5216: 9.5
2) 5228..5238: 12.5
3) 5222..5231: 11.9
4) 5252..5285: 12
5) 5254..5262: 12.8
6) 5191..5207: 10.3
